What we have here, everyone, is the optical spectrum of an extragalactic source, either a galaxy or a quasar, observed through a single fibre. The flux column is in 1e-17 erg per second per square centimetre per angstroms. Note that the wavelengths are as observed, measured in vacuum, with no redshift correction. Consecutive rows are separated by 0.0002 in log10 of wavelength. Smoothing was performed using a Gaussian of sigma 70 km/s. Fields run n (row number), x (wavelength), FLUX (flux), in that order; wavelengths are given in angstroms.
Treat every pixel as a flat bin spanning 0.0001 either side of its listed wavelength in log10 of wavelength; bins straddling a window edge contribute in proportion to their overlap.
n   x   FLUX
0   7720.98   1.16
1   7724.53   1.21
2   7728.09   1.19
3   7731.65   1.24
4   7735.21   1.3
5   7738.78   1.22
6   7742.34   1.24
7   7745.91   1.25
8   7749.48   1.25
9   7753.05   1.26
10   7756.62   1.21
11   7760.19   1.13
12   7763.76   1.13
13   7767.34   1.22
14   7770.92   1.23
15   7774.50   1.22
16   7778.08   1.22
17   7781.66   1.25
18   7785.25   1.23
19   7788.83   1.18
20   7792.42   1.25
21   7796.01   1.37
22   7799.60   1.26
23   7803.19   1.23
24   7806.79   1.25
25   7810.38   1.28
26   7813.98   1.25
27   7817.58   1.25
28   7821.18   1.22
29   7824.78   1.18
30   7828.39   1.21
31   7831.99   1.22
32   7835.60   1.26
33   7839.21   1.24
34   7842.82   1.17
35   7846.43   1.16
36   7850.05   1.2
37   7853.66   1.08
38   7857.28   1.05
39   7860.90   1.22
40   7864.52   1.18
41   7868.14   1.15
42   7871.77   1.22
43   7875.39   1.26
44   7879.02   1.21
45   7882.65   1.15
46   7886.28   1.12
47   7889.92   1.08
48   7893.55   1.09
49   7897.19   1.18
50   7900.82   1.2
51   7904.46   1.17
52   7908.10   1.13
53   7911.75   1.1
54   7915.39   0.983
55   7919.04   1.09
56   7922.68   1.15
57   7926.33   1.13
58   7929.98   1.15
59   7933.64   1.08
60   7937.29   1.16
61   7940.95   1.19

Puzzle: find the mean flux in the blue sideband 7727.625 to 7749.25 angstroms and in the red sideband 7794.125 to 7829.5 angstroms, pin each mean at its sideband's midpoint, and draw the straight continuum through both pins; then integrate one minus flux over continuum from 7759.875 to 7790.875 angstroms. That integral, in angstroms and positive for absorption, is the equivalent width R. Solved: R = 1.0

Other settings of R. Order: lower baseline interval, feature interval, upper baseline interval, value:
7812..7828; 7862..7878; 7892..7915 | -0.45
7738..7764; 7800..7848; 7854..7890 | -1.66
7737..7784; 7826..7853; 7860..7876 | 0.07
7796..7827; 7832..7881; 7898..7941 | 0.45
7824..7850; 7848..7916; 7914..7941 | 0.66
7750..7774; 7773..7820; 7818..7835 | -1.59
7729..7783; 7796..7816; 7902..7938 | -1.24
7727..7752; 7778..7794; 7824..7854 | -0.06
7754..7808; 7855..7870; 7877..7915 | 0.19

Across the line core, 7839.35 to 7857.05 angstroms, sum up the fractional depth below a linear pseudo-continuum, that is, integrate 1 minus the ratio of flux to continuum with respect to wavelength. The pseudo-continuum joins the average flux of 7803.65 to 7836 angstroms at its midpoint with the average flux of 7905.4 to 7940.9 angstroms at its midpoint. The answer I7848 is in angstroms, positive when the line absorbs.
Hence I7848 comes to 0.7 angstroms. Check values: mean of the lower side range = 1.23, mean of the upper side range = 1.11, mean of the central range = 1.15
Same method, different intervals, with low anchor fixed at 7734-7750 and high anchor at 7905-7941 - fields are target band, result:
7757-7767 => 0.7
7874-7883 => -0.5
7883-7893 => 0.3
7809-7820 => -0.6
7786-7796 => -0.3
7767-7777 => 0.0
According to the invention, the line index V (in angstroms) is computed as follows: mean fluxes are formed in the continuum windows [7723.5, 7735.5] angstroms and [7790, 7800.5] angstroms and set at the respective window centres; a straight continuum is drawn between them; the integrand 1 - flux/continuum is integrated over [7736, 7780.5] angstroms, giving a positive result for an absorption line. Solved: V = 1.33 angstroms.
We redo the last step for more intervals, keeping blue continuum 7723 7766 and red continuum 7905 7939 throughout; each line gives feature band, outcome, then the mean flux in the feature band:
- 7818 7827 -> -0.3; 1.21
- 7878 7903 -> -0.4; 1.15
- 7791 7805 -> -1.1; 1.28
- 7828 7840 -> -0.7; 1.23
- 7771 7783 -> -0.3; 1.23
